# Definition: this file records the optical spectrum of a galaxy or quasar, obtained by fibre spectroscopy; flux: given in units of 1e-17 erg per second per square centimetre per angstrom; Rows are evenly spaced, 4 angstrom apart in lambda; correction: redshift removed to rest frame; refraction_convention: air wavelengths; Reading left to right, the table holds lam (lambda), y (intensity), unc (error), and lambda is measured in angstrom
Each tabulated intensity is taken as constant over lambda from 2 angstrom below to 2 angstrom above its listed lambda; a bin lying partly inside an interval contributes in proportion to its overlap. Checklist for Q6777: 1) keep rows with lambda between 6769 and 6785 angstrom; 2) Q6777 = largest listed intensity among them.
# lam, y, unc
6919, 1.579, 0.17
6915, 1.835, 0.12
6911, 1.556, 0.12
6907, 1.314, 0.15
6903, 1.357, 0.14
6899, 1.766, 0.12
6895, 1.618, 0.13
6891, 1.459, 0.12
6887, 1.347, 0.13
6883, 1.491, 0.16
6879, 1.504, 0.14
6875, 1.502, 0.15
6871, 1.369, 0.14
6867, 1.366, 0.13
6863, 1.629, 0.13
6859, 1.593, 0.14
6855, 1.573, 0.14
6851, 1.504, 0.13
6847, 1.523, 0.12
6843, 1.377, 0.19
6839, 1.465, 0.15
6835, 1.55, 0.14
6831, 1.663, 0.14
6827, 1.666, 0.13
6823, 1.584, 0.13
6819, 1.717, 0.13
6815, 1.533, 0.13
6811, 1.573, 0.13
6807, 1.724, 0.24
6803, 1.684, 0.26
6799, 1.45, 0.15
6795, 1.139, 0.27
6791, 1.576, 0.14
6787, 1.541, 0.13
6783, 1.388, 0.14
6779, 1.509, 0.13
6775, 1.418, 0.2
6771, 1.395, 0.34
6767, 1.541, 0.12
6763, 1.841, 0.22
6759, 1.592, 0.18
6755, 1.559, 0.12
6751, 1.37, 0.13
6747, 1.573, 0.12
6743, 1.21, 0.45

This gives 1.509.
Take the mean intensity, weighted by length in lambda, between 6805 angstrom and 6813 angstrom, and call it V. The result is 1.65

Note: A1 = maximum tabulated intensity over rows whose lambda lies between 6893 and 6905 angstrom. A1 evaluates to 1.766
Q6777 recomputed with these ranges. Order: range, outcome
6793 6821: 1.724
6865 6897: 1.618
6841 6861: 1.593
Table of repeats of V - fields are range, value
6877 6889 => 1.45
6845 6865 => 1.56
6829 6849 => 1.52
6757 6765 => 1.72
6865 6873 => 1.37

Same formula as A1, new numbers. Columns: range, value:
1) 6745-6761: 1.592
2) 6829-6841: 1.663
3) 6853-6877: 1.629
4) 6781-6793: 1.576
